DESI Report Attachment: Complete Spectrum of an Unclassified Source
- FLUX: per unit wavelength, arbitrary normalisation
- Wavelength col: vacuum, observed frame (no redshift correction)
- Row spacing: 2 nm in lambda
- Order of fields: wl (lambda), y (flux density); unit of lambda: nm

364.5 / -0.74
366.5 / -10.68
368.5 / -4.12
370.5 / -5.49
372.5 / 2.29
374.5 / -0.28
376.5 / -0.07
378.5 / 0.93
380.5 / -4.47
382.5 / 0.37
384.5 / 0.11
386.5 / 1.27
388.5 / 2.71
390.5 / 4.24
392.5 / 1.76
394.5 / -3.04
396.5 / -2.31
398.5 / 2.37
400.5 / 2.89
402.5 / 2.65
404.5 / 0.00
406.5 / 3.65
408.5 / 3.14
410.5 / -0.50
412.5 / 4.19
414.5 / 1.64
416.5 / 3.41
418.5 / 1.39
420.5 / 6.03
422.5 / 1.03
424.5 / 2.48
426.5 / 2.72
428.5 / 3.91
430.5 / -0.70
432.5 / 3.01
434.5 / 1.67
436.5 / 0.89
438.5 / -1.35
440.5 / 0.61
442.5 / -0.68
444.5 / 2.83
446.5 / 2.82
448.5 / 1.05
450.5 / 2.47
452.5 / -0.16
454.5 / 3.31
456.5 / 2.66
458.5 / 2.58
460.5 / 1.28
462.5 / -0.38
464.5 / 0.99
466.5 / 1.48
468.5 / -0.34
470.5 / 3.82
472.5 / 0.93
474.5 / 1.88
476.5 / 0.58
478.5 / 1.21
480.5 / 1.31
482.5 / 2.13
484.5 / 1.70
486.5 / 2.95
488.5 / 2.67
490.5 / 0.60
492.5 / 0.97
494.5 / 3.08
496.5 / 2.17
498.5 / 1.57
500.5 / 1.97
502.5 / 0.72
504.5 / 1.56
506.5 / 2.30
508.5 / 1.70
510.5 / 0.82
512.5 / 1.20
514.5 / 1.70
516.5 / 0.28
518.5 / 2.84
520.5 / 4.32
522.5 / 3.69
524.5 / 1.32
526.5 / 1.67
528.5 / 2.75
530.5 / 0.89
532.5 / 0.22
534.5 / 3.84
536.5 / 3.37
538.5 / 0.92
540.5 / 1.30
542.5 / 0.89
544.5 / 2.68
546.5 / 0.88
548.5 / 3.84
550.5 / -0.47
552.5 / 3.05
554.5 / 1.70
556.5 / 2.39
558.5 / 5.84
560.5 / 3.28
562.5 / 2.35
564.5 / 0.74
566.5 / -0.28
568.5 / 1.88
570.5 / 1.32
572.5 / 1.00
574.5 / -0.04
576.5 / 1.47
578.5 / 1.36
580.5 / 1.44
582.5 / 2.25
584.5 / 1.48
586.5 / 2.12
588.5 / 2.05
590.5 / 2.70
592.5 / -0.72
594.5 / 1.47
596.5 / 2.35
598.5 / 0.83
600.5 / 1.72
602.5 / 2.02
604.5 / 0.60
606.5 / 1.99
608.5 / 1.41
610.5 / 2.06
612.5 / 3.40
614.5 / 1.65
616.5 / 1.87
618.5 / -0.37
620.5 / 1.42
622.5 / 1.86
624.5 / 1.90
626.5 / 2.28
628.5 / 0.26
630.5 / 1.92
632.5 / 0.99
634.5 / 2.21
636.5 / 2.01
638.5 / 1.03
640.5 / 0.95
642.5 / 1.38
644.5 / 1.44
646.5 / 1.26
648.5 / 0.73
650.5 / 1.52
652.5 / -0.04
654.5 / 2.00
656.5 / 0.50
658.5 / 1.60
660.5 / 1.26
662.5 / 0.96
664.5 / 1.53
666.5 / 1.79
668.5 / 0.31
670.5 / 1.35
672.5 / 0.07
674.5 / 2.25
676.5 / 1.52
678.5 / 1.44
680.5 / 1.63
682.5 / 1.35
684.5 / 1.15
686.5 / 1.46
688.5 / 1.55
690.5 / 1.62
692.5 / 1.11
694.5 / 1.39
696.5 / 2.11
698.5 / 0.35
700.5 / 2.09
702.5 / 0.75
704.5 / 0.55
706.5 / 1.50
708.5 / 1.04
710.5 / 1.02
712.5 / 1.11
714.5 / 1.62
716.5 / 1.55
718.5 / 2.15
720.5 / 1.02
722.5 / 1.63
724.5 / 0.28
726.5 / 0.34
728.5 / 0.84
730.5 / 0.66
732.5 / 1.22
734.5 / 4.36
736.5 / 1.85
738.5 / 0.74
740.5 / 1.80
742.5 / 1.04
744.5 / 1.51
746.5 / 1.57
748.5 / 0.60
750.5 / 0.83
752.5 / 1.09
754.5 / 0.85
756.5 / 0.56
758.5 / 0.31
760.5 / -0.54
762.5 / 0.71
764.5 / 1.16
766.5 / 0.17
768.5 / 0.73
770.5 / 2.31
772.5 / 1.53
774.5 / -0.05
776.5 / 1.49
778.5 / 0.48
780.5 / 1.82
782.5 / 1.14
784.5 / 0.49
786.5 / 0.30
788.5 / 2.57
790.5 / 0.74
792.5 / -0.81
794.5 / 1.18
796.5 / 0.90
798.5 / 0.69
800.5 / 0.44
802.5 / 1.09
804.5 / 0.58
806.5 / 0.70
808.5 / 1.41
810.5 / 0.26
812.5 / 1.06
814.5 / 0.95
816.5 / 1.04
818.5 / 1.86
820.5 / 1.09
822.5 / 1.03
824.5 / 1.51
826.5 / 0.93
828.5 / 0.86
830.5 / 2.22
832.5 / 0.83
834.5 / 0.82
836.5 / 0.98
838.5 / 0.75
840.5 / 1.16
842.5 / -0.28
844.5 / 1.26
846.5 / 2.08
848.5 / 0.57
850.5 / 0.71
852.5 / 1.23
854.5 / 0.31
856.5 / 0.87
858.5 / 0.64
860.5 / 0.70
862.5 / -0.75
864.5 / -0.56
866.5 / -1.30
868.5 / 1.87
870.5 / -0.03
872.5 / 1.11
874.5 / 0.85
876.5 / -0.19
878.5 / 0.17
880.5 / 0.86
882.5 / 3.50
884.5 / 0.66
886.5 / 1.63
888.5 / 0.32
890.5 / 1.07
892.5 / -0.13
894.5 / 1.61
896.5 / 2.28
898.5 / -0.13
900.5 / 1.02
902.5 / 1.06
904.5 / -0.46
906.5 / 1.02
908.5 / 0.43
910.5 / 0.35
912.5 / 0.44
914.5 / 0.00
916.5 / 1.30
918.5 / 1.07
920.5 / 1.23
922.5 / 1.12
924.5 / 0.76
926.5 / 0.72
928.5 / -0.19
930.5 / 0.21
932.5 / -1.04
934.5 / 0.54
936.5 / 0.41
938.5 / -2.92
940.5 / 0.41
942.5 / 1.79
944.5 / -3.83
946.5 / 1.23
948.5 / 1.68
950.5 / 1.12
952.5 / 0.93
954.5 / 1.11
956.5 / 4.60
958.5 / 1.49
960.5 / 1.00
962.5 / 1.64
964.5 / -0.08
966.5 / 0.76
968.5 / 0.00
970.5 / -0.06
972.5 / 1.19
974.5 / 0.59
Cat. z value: 0.12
